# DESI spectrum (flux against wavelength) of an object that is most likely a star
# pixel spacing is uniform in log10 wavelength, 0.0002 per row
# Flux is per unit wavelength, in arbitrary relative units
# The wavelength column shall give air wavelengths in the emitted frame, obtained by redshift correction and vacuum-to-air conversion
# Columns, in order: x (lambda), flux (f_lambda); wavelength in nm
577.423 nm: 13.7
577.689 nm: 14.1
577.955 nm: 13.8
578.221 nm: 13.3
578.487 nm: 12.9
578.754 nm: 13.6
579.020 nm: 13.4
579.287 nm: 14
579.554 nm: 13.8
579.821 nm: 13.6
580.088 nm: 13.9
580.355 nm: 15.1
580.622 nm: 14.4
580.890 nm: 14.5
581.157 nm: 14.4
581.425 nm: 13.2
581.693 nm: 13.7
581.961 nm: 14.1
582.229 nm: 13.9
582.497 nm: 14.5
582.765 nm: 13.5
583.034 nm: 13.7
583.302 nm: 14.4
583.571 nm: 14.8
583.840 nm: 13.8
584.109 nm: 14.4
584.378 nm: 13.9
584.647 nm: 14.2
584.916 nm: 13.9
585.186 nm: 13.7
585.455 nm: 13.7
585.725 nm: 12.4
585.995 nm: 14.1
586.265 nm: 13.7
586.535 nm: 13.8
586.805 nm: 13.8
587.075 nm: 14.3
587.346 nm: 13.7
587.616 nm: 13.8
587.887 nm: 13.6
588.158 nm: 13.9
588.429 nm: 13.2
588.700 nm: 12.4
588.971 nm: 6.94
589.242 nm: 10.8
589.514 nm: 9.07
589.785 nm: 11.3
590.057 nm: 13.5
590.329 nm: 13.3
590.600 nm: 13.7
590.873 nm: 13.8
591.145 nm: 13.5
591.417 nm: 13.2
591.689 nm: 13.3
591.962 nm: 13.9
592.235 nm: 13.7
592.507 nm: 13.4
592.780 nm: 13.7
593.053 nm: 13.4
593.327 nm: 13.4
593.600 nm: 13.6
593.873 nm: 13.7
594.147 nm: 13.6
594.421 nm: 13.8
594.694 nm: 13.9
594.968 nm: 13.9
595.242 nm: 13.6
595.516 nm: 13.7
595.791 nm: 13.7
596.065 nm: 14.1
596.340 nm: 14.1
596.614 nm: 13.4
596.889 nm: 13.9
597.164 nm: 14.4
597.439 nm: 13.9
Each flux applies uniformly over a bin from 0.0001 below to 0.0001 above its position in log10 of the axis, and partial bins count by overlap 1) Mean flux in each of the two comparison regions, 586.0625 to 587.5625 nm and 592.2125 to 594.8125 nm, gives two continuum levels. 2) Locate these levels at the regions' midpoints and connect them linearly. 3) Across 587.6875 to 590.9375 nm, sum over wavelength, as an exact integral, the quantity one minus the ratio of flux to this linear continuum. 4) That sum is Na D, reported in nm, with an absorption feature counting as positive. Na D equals 0.39 nm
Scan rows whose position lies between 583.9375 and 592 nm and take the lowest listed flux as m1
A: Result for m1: 6.94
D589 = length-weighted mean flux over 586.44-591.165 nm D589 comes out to 12.7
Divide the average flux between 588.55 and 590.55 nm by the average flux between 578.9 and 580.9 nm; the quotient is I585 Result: 0.8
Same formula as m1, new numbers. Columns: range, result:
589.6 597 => 11.3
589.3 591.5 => 9.07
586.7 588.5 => 13.2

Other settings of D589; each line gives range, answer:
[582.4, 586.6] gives 13.9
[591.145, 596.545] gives 13.7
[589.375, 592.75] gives 13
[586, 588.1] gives 13.8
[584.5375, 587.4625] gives 13.7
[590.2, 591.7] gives 13.5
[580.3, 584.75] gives 14.1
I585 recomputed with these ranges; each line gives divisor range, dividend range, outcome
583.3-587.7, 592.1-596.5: 0.99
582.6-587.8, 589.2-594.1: 0.94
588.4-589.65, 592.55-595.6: 1.33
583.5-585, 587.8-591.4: 0.87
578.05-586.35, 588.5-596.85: 0.94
